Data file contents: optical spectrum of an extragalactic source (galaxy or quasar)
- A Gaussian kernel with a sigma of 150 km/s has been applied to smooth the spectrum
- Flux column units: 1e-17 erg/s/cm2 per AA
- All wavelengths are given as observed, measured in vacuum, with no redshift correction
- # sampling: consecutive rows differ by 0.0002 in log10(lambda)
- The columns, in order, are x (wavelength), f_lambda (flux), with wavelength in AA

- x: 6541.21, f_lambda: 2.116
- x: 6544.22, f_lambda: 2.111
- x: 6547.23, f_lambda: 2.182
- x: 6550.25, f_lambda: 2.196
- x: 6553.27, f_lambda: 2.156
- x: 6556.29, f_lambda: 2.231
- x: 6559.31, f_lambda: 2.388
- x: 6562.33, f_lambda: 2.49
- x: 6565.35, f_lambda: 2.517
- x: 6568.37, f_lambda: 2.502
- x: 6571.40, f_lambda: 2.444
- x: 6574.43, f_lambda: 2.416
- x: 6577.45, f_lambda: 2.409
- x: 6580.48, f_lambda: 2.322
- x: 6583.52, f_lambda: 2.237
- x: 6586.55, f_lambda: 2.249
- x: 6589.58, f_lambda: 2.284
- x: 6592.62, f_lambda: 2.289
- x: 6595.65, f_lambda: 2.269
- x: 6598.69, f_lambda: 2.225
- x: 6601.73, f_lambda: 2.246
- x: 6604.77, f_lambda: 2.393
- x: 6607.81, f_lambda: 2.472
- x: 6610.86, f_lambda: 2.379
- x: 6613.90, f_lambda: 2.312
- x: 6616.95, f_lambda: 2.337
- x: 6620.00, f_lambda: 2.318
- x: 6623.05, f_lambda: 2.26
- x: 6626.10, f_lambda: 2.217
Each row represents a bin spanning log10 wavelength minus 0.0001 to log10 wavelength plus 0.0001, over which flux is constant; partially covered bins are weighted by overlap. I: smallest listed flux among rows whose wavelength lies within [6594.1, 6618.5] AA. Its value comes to 2.225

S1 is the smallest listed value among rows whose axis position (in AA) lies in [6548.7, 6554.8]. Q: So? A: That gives 2.156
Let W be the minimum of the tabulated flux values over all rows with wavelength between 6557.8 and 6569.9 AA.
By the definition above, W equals 2.388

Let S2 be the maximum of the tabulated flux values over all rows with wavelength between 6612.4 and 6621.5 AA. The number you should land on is 2.337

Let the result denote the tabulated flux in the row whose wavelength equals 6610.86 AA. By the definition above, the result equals 2.379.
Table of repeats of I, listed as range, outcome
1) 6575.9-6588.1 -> 2.237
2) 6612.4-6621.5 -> 2.312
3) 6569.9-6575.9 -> 2.416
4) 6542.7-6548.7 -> 2.111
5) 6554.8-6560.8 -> 2.231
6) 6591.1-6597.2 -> 2.269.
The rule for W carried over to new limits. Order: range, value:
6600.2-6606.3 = 2.246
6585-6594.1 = 2.249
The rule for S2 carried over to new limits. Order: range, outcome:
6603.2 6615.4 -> 2.472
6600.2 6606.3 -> 2.393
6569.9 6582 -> 2.444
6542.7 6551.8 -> 2.196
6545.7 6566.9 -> 2.517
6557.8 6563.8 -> 2.49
